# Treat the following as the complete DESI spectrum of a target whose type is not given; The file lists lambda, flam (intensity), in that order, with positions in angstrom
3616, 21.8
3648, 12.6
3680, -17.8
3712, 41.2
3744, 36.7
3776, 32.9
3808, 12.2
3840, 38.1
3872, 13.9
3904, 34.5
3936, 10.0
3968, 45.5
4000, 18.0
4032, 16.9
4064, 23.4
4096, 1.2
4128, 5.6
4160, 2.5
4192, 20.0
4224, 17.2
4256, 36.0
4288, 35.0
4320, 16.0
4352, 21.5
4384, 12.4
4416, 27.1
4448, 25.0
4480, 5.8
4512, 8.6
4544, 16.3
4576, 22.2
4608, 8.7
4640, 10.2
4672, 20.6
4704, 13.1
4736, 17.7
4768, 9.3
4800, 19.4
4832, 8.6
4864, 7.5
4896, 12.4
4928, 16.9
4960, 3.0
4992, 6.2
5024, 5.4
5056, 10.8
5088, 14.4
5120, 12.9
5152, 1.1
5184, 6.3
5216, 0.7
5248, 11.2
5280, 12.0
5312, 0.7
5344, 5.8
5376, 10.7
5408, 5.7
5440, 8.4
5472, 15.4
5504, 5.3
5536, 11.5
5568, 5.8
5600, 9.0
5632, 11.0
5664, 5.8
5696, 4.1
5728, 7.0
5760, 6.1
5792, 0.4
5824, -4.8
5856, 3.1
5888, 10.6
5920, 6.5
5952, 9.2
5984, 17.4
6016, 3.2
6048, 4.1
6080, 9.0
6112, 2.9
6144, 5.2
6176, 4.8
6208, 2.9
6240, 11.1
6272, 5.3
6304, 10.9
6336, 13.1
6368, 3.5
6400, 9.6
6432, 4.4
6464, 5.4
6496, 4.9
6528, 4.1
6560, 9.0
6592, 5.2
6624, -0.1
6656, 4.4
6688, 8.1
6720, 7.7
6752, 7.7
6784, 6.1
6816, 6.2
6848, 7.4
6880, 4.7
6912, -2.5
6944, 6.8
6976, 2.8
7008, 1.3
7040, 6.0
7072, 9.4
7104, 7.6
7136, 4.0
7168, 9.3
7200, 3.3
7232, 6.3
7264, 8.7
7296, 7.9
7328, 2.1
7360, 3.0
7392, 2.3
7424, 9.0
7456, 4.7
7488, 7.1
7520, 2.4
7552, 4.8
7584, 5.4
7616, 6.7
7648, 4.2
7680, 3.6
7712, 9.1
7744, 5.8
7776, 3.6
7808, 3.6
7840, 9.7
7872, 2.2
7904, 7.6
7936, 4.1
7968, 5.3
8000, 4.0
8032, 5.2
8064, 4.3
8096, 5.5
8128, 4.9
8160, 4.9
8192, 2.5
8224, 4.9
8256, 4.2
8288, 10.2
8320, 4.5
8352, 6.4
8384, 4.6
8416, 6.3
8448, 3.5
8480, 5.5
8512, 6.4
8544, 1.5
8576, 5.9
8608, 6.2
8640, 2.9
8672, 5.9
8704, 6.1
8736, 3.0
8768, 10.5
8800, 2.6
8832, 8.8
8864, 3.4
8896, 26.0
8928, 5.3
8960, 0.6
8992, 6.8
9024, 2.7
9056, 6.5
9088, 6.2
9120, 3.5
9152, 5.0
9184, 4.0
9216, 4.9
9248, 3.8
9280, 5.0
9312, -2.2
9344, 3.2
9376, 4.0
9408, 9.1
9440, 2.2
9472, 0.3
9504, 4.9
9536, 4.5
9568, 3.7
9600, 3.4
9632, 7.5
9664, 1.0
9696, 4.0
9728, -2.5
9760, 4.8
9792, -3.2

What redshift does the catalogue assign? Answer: 1.39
